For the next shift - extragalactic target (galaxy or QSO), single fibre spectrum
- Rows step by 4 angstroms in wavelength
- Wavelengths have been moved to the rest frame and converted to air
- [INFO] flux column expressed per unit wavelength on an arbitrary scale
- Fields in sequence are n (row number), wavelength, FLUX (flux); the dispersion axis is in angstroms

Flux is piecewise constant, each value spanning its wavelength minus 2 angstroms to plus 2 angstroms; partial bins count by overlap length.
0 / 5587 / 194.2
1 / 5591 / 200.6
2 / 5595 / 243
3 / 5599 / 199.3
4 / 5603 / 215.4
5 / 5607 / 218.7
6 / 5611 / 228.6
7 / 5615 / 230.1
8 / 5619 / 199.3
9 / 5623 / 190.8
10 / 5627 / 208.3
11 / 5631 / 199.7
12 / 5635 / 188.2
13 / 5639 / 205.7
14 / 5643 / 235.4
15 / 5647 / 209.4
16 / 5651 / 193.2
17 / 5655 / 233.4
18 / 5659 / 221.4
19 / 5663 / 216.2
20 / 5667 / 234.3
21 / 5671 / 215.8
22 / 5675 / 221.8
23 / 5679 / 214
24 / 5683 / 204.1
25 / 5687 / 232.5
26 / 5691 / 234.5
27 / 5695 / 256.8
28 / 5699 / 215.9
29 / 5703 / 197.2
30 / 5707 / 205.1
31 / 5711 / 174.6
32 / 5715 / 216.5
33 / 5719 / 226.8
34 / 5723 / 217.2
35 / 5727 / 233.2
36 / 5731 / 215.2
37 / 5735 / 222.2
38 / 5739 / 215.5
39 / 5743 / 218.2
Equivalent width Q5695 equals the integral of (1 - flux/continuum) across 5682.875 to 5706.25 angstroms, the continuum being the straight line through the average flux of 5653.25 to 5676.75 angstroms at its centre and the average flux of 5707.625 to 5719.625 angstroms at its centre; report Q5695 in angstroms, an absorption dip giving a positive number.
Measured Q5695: -1.4 angstroms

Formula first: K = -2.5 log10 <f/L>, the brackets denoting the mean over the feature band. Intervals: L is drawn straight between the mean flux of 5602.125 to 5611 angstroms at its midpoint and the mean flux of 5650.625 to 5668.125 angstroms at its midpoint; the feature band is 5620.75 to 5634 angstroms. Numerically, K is 0.113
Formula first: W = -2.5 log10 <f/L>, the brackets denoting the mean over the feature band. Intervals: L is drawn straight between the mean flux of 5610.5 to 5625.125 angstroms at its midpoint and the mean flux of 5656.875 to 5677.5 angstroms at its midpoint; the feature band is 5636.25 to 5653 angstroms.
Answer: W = 0.03 mag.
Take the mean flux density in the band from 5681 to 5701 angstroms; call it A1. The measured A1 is 229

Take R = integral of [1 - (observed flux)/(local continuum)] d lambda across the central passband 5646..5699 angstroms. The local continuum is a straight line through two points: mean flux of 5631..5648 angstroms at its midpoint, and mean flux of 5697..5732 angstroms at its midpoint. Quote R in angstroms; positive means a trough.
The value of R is -3.1 angstroms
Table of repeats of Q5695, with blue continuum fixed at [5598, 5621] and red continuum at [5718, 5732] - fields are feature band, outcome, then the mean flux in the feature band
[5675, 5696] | -0.53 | 226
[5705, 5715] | 1.23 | 195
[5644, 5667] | 0.17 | 217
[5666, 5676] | -0.15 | 223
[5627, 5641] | 1.17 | 199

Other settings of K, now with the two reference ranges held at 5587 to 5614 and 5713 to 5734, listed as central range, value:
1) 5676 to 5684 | 0.04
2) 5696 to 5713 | 0.10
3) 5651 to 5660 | -0.01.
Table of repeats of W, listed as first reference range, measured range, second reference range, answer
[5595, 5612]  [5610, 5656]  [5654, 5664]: 0.059 mag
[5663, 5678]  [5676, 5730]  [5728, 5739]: 0.016 mag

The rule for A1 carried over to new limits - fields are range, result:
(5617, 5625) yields 195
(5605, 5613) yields 224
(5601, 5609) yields 217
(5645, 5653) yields 201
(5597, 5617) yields 218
